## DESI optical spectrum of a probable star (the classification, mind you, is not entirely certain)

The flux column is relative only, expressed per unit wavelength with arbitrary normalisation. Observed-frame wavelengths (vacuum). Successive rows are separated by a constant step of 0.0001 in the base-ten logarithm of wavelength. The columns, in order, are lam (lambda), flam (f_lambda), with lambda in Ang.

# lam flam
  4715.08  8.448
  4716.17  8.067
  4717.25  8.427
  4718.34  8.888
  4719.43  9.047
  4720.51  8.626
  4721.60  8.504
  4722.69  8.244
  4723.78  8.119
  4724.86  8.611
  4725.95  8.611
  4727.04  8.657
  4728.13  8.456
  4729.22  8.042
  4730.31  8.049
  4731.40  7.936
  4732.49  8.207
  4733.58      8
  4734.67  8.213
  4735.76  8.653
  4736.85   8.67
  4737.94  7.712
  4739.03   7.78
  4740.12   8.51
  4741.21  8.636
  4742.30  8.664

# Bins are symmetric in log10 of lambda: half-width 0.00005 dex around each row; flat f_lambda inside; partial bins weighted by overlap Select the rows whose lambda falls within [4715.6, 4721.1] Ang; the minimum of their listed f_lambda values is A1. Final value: 8.067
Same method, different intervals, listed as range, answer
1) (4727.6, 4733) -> 7.936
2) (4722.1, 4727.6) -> 8.119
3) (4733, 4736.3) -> 8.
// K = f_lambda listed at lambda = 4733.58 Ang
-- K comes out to 8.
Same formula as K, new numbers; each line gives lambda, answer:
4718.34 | 8.888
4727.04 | 8.657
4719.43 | 9.047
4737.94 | 7.712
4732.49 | 8.207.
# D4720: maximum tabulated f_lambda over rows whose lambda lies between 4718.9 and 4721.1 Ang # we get 9.047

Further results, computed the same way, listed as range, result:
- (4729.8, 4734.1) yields 8.207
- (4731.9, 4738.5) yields 8.67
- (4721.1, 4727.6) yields 8.657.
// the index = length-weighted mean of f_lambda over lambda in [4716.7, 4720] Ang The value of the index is 8.8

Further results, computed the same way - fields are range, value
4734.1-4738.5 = 8.31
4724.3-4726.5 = 8.62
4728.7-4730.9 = 8.04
